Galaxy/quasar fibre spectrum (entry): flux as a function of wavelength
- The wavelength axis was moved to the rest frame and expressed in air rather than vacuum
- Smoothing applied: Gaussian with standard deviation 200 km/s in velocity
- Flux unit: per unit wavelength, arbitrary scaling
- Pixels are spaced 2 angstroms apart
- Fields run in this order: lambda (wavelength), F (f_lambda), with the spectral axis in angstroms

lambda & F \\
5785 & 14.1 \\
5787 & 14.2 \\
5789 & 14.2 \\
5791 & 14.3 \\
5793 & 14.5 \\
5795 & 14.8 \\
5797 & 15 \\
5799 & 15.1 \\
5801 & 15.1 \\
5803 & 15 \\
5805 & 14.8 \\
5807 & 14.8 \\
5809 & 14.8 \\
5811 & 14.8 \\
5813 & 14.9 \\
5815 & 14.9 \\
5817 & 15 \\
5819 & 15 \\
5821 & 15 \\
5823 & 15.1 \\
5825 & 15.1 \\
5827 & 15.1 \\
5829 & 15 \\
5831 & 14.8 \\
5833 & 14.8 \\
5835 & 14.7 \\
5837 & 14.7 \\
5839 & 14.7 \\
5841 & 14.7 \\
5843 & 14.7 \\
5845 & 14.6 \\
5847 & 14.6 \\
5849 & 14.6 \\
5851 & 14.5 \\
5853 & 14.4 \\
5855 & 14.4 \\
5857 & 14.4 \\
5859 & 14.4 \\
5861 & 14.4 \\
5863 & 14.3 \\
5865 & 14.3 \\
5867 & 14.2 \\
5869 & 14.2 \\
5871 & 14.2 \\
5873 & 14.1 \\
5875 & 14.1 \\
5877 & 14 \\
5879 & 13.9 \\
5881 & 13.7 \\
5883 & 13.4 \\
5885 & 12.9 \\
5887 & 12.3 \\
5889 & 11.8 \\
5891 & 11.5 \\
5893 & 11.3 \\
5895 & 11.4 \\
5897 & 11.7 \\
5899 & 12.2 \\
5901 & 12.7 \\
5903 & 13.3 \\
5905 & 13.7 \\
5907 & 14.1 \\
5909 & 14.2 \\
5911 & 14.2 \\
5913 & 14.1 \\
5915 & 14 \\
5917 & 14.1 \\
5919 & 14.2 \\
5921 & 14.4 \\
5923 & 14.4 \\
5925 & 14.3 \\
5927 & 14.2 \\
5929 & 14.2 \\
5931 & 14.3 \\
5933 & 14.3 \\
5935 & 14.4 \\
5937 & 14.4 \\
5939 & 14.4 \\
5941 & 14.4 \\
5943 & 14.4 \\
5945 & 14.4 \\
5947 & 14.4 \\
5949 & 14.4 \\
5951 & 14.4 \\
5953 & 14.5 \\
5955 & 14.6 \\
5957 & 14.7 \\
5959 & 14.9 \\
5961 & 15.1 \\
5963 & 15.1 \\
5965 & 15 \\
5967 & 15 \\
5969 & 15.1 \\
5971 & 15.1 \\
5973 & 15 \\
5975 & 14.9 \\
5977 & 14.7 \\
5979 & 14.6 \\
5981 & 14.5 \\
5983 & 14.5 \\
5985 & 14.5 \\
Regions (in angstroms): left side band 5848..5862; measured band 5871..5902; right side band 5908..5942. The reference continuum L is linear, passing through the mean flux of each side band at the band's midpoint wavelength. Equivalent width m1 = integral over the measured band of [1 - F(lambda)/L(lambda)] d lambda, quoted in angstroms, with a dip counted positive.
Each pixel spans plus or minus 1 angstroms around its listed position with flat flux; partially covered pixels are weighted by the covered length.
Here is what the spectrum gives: 3.4 angstroms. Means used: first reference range 14.4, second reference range 14.3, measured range 12.8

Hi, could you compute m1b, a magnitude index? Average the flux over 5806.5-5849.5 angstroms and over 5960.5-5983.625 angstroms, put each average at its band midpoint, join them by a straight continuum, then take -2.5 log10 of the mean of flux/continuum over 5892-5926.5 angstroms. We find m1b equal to 0.11 mag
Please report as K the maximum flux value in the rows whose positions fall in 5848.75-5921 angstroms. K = 14.6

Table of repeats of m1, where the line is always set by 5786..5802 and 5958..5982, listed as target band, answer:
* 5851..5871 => 0.56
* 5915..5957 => 1.44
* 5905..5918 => 0.65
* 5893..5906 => 2.11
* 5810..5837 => -0.43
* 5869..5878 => 0.40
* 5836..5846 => 0.03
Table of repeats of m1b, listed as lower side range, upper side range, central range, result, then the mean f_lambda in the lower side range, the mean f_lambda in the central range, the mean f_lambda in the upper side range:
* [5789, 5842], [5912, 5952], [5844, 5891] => 0.052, 14.9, 13.9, 14.3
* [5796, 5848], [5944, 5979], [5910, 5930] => 0.045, 14.9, 14.2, 14.8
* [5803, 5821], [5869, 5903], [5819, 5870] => -0.048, 14.9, 14.6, 12.9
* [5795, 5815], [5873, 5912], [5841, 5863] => -0.047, 14.9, 14.5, 13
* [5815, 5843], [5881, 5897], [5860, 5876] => -0.088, 14.9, 14.2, 12.2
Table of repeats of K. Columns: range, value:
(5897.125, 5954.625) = 14.5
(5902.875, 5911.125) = 14.2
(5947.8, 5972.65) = 15.1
